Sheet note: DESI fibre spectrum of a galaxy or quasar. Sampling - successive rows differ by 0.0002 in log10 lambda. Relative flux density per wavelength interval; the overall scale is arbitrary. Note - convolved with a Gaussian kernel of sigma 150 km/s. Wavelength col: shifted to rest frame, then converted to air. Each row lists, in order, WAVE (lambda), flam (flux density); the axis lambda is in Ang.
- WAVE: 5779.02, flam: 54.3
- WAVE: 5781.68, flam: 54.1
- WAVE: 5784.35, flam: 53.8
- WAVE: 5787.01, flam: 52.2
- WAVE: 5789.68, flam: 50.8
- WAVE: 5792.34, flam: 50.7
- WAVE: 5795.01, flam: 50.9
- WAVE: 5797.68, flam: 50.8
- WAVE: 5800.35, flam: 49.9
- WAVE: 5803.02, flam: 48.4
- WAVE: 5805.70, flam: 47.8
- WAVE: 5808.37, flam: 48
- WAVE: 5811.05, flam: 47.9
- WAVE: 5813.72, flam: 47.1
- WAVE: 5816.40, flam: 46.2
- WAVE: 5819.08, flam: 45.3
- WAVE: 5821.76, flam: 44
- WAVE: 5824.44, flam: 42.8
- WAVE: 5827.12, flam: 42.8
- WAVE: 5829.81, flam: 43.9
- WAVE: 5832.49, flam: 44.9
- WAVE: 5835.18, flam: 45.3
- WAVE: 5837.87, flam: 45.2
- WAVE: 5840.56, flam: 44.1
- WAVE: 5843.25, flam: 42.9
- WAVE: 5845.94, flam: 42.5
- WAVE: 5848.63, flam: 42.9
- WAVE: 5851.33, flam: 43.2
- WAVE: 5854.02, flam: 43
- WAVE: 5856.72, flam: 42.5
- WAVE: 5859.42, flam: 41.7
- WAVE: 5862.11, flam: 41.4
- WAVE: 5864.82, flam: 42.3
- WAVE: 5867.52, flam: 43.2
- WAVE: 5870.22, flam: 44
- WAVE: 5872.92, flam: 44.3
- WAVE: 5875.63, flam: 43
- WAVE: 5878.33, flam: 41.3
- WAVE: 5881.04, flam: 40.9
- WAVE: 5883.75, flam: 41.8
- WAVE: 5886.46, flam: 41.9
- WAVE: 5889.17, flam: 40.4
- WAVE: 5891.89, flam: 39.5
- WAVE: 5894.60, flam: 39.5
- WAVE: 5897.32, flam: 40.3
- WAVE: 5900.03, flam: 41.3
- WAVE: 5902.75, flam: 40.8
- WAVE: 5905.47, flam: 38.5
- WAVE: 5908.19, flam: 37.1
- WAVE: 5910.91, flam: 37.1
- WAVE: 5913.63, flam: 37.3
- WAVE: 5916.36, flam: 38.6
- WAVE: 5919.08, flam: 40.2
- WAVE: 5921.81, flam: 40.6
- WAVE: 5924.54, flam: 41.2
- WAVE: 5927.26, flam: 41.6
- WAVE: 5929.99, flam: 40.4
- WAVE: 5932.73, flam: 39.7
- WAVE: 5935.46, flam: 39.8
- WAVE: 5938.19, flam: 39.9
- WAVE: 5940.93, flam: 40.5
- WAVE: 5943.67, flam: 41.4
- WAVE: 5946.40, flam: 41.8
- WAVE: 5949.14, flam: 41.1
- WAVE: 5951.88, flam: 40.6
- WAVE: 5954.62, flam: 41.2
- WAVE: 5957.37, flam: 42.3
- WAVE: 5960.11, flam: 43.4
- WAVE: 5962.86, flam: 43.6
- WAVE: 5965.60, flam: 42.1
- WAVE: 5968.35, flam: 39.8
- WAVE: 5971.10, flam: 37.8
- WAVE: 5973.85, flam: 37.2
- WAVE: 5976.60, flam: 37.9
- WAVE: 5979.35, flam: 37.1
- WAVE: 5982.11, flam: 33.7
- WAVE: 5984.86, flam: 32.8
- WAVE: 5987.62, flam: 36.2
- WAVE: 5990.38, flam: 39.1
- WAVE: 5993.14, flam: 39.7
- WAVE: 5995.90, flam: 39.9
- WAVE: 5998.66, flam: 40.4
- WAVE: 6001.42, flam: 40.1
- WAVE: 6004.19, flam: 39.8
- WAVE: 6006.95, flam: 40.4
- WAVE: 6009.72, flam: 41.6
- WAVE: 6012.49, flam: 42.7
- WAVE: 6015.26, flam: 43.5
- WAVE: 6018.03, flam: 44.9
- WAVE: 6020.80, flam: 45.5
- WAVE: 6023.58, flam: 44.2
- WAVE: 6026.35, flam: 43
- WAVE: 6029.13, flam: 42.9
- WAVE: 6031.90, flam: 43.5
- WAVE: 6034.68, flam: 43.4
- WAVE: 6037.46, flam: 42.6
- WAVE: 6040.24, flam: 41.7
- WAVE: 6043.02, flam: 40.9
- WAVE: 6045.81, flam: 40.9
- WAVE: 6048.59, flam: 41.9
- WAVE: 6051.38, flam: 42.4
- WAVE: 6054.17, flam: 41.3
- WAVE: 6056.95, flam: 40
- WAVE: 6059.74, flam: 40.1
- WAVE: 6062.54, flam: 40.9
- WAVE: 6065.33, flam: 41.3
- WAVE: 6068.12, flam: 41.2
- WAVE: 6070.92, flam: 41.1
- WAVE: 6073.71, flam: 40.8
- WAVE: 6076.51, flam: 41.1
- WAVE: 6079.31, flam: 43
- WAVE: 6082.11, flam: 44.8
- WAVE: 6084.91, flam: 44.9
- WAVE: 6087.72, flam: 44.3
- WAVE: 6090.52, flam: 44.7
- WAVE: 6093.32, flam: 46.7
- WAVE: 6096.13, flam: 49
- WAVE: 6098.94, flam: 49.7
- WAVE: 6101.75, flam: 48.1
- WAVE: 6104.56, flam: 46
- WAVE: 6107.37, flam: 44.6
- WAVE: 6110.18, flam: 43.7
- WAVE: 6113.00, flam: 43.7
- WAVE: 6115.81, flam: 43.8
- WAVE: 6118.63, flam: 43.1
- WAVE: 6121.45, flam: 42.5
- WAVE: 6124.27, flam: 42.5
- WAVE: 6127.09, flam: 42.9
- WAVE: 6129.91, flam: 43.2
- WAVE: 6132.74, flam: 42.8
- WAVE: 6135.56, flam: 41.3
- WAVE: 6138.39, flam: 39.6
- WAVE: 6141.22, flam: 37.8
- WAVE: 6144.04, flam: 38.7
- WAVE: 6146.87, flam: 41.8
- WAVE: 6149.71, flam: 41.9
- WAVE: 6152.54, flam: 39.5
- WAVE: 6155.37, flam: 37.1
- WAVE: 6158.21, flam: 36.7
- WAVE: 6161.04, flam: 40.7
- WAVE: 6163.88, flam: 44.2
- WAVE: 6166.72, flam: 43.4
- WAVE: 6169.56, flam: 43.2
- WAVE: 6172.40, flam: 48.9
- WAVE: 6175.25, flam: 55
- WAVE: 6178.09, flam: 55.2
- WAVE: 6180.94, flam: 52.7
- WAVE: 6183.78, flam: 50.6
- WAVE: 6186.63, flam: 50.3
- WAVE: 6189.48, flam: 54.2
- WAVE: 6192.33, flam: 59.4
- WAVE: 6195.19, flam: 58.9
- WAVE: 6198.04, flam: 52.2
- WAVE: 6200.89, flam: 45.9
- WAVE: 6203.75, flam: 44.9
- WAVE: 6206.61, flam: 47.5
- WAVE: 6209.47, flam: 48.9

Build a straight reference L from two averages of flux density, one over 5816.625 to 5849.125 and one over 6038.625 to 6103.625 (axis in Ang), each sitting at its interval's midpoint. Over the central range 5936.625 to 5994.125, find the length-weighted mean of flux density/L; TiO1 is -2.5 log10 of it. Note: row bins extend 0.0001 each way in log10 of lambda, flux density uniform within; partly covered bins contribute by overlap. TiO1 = 0.11 mag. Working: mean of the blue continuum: 44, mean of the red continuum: 43.1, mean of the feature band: 39.5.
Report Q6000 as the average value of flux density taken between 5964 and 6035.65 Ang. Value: 40.4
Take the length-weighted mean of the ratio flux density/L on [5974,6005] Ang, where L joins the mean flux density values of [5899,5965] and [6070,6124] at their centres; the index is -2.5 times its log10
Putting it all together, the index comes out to 0.11 mag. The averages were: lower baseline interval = 40.4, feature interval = 37.8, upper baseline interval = 44.5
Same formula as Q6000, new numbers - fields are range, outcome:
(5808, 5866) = 44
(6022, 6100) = 42.9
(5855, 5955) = 40.8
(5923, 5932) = 41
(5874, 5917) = 40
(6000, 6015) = 41.1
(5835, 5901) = 42.3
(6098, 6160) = 42.2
